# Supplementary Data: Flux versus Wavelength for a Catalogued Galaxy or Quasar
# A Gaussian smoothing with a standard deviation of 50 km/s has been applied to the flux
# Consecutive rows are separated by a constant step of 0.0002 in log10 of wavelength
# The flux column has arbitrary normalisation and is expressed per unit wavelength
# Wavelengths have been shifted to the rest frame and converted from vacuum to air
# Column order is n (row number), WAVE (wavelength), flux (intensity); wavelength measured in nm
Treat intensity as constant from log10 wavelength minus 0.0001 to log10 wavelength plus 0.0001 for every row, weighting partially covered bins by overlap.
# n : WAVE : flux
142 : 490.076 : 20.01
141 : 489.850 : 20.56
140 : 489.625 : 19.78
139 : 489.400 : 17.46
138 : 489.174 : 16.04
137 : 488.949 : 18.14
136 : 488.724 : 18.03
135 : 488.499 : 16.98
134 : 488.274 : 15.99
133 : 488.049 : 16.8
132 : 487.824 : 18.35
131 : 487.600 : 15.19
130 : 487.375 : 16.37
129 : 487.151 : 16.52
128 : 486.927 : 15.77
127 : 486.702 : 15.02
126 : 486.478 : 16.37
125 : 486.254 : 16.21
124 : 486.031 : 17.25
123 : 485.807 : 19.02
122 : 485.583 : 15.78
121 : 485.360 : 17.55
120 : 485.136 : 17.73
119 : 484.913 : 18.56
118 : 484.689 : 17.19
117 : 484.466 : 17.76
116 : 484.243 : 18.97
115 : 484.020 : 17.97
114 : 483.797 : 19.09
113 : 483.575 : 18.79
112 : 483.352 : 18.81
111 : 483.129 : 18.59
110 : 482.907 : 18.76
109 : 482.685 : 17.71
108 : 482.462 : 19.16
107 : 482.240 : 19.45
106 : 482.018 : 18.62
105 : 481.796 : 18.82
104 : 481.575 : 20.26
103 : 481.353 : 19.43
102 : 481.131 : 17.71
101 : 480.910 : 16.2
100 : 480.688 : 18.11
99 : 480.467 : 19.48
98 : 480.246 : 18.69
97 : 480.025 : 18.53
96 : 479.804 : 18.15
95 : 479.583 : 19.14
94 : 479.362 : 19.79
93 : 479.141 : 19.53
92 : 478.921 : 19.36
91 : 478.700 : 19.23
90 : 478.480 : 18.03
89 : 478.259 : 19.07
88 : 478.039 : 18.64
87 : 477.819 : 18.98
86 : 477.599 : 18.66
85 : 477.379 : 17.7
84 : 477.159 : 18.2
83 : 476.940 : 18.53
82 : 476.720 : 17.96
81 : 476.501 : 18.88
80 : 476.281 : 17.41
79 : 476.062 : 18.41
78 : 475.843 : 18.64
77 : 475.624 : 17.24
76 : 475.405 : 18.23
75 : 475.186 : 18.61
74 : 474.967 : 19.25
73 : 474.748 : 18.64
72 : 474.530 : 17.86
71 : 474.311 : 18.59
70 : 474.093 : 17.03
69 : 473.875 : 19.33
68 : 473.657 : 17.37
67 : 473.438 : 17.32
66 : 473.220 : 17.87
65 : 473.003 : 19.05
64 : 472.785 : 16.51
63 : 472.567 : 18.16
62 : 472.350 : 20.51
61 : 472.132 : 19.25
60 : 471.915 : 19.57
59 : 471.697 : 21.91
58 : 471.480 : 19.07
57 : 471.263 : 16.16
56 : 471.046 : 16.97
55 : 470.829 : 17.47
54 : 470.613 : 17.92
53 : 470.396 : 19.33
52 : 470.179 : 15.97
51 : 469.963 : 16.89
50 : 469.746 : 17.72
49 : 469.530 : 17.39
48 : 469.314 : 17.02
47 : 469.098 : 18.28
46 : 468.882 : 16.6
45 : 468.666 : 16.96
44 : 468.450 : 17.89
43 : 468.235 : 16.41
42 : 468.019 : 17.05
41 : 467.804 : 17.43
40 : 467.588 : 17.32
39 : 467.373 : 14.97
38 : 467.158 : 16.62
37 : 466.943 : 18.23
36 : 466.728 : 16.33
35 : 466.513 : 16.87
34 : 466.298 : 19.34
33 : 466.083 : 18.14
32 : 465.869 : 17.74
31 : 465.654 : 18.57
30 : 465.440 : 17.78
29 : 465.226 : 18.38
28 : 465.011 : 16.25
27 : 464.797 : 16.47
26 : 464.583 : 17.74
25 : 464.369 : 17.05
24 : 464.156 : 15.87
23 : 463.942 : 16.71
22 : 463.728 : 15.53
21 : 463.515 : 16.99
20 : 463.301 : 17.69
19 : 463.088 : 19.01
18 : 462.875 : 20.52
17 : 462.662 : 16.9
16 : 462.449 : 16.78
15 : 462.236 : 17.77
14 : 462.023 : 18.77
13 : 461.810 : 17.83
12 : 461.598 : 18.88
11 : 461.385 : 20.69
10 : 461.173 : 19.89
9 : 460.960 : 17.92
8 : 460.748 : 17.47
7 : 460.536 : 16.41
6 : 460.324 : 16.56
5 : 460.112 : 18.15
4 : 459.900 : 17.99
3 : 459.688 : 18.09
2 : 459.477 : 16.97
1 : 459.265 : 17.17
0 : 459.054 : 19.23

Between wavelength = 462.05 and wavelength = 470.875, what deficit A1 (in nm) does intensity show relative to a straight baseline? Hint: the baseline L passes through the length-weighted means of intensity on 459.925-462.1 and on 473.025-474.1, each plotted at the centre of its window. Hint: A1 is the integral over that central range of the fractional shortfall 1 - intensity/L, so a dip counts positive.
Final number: 0.36 nm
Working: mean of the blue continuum 18.2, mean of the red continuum 18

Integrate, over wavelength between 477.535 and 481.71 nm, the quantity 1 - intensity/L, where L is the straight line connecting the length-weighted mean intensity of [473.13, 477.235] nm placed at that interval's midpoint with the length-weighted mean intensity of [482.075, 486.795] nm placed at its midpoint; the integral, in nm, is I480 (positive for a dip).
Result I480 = -0.17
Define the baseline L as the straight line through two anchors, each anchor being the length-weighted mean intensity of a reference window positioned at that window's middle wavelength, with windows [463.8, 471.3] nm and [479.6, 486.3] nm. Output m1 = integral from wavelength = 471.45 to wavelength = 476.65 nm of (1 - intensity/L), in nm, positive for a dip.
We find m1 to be -0.240 nm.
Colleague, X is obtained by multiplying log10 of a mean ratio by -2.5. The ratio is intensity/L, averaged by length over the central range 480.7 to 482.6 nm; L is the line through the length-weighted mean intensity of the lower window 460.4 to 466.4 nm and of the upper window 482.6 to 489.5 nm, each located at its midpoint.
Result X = -0.07 mag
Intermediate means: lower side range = 17.8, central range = 18.7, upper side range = 17.4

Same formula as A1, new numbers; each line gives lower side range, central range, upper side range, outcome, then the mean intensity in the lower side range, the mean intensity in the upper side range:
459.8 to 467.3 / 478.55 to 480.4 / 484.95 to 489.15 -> -0.21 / 17.7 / 16.9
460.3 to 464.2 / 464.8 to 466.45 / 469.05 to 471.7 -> -0.01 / 17.9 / 17.7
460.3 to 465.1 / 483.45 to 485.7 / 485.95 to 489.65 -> -0.14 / 17.7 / 16.8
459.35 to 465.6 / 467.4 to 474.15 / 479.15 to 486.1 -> 0.06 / 17.7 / 18.4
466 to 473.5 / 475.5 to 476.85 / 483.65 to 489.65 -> -0.04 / 17.7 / 17.2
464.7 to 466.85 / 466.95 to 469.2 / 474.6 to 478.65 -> 0.10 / 17.6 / 18.4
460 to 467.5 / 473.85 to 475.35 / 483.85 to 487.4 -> -0.09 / 17.6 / 17.2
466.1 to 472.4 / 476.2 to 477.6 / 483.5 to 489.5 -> -0.06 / 17.7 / 17.2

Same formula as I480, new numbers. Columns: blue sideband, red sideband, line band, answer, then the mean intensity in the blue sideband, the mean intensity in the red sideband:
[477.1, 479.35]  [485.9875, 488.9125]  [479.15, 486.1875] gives -0.28 nm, 18.8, 16.6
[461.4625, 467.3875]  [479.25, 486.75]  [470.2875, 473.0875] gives -0.12 nm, 17.5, 18.2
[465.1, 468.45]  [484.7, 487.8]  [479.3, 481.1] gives -0.16 nm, 17.4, 16.8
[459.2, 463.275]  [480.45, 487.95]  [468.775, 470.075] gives 0.05 nm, 18.1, 17.8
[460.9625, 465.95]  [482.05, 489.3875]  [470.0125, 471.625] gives 0.01 nm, 17.8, 17.5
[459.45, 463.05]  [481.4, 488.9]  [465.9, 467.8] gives 0.08 nm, 18.1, 17.7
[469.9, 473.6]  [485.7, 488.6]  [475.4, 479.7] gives -0.24 nm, 18.2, 16.6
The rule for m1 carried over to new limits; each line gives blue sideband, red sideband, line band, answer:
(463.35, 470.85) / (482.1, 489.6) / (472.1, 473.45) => -0.085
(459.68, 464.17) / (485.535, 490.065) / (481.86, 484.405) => -0.207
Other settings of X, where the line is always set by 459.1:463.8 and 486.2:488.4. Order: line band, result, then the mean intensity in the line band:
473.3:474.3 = -0.044 mag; 17.8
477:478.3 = -0.100 mag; 18.5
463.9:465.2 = 0.060 mag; 16.8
